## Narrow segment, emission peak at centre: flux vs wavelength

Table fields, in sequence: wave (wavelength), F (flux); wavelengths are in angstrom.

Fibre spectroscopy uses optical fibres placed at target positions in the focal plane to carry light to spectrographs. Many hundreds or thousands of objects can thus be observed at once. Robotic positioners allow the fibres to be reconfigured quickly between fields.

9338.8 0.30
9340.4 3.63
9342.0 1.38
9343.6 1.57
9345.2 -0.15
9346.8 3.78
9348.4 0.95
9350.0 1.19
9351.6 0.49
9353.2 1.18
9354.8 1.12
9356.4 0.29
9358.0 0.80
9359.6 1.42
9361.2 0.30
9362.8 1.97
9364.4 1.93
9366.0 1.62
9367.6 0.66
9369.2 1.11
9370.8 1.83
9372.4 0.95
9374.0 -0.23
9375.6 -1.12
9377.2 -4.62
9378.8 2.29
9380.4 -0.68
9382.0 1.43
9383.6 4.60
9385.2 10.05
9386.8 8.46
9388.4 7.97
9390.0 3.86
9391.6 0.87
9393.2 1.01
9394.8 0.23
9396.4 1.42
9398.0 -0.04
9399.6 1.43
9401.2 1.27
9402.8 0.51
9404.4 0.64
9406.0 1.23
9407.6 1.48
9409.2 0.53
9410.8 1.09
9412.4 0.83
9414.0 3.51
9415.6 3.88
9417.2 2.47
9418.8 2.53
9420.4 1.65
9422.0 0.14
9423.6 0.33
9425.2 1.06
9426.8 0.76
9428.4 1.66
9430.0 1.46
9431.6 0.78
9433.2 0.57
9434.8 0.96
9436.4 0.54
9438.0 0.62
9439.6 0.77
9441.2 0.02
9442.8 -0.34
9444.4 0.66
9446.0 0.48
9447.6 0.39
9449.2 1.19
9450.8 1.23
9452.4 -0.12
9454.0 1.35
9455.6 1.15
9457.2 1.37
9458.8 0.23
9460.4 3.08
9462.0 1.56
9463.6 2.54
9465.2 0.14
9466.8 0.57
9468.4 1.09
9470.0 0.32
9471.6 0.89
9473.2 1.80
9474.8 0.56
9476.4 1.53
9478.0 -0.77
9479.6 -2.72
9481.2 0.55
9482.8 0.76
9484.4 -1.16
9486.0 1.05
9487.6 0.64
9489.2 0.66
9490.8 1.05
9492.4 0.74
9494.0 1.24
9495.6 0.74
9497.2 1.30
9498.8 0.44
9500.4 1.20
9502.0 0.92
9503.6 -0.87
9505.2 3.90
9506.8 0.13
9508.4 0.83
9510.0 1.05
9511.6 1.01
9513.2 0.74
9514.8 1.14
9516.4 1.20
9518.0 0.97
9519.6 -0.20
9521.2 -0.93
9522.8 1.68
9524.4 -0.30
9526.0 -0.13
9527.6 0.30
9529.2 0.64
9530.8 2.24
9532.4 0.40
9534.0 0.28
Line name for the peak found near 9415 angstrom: [N II]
